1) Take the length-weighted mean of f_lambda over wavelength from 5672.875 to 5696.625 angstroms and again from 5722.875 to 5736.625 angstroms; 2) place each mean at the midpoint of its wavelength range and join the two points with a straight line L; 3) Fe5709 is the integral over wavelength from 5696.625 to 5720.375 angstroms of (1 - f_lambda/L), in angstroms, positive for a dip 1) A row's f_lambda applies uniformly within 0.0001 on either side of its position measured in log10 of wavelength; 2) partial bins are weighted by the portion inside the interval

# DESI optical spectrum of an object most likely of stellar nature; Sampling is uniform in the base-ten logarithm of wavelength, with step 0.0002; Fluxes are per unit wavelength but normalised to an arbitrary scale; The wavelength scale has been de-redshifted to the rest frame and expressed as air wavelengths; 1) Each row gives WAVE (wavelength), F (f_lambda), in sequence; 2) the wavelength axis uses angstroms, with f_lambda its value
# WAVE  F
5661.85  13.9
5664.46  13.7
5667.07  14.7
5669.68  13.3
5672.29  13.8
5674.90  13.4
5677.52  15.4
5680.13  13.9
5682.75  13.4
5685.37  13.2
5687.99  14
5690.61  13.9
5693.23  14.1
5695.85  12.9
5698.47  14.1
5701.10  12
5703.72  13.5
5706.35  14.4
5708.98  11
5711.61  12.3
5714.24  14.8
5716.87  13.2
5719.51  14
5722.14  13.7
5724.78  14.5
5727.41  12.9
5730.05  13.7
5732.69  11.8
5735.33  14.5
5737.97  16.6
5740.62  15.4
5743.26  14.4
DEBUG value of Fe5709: 0.7 angstroms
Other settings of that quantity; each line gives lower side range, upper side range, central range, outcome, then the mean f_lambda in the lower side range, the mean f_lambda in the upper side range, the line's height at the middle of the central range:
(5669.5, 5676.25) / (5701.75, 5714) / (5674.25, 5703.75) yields -0.9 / 13.5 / 12.9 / 13.3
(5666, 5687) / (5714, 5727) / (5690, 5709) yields 0.7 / 13.9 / 13.9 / 13.9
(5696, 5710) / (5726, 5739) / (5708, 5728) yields 0.2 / 13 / 13.9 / 13.4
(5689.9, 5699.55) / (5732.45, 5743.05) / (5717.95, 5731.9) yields 0.8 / 13.7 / 14.8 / 14.5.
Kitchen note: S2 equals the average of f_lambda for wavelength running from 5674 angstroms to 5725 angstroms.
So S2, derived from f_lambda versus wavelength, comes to 13.6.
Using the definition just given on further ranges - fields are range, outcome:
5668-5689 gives 13.8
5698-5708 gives 13.4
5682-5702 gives 13.5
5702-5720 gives 13.3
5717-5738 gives 13.8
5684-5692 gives 13.7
